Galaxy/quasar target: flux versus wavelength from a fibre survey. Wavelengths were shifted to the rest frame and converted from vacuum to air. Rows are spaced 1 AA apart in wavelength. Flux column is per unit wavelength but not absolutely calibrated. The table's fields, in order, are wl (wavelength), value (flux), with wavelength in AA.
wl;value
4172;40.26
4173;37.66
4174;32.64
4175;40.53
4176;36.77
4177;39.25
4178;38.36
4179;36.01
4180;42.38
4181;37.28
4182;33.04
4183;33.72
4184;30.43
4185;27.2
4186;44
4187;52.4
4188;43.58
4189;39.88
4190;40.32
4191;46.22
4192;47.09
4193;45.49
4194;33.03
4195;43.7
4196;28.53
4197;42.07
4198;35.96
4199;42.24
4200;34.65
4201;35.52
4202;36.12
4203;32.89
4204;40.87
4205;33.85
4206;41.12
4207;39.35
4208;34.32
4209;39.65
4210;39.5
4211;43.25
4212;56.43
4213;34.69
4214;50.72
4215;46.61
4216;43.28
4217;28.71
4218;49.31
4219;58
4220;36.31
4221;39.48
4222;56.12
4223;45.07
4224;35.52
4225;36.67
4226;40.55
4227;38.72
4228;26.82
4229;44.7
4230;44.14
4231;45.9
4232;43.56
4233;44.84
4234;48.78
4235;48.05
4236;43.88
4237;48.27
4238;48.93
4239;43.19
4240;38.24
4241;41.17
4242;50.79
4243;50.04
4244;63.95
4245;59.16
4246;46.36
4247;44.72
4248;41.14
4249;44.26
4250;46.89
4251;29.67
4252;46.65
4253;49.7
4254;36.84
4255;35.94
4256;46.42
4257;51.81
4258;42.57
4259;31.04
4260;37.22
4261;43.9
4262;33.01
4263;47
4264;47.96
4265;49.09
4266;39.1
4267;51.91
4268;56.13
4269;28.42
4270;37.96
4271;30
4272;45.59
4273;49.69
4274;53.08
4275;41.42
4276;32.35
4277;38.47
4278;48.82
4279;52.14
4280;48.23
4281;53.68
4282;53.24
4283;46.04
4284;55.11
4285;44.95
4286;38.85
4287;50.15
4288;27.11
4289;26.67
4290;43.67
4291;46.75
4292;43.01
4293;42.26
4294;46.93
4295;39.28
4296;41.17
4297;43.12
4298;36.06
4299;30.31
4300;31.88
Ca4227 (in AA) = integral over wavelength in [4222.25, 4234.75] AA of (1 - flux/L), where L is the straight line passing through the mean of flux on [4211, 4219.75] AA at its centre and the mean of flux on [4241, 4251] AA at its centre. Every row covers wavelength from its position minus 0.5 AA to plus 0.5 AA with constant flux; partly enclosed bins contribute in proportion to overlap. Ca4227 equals 1.34 AA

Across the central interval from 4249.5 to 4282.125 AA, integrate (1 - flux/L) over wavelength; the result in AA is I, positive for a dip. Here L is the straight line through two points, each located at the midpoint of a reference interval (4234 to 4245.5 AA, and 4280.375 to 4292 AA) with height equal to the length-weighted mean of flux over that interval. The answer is 1.9 AA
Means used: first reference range 48.7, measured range 43.4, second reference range 44.2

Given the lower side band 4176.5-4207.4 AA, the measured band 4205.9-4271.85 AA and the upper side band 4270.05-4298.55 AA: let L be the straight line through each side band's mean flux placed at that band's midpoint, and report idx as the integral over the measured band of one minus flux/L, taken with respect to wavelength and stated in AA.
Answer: -3.9 AA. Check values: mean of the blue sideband 38.6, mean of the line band 43.4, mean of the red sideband 43.4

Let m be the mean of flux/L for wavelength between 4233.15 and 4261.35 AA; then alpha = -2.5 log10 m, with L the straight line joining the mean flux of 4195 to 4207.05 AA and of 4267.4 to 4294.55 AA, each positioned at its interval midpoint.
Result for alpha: -0.10 mag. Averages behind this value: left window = 37.1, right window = 43.8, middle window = 45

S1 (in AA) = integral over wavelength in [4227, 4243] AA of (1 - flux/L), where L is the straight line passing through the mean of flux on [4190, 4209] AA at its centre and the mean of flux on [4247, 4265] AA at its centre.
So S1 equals -1.3 AA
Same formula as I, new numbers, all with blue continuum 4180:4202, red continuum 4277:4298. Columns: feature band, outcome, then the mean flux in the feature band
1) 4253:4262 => 0.4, 40.8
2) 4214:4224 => -1.0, 44.6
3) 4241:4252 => -1.4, 47.4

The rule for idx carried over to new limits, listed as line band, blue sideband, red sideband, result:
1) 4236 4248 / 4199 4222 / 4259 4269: -1.59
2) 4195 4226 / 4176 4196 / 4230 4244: 1.56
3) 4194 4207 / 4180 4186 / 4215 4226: 0.34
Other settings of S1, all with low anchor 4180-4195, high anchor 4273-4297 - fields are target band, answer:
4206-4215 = -0.4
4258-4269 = 0.1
